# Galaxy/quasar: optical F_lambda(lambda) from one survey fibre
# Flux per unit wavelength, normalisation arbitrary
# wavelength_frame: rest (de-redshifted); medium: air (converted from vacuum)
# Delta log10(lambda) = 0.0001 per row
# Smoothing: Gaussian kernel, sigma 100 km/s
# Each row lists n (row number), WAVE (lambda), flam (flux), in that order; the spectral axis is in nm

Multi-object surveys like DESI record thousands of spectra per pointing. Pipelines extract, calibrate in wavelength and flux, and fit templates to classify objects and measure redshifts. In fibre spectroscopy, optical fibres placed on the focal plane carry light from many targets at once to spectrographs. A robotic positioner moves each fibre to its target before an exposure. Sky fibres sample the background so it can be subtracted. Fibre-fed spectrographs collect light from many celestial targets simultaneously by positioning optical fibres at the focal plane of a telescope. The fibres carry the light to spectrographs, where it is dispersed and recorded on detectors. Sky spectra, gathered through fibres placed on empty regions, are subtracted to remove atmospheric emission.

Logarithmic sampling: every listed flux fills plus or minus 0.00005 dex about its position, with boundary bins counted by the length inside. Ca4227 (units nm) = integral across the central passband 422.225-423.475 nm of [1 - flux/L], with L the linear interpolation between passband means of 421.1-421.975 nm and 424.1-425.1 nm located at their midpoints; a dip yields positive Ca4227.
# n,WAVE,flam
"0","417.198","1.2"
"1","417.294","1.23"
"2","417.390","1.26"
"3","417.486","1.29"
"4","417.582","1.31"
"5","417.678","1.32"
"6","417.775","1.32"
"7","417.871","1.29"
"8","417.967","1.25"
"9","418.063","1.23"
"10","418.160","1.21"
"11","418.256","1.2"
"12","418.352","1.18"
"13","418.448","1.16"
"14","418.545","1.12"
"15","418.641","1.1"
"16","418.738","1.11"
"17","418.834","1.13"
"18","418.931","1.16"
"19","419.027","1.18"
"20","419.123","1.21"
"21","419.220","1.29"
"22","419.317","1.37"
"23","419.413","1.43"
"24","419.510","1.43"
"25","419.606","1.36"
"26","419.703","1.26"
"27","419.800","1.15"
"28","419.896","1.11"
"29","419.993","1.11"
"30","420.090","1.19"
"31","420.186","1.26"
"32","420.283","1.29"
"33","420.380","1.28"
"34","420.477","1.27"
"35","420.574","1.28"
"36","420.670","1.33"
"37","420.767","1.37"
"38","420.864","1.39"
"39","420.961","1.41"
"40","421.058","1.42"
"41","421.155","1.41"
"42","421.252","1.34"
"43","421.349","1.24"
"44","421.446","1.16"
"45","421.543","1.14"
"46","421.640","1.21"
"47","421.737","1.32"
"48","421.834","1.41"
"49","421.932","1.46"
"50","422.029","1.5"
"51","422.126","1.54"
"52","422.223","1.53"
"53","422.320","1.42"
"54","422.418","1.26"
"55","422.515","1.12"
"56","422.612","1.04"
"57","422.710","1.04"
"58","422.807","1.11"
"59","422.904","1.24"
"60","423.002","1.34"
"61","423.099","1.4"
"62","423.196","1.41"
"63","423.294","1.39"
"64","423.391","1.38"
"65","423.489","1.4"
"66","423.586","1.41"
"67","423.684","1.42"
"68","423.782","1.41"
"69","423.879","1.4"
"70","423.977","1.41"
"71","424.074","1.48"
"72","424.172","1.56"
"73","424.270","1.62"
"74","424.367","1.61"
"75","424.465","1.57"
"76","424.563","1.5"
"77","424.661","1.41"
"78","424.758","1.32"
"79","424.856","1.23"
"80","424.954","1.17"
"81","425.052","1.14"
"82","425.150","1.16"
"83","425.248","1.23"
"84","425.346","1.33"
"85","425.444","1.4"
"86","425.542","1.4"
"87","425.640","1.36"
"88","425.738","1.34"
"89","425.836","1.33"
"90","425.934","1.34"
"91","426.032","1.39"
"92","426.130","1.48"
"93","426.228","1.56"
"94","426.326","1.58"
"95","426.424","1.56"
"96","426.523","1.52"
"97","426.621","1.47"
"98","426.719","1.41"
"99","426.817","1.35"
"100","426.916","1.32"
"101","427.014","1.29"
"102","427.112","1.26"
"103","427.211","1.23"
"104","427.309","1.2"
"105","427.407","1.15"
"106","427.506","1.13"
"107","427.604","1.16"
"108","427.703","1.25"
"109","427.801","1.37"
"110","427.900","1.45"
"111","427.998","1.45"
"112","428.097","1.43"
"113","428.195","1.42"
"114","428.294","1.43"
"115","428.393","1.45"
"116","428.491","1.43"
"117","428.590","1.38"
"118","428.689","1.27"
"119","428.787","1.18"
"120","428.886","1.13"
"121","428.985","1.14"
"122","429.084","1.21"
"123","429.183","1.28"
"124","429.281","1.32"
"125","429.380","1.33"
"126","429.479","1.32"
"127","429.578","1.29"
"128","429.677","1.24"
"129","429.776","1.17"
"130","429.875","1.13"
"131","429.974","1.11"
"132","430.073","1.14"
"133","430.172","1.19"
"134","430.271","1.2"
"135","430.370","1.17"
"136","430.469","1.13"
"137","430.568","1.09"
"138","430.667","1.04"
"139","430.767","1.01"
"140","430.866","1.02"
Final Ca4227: 0.07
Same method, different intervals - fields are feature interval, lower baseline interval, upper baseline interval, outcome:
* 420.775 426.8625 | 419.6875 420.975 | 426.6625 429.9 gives -0.45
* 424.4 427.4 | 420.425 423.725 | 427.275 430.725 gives -0.18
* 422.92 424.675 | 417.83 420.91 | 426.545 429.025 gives -0.23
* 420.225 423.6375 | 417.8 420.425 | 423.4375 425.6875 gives -0.03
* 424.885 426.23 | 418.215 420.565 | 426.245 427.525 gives 0.01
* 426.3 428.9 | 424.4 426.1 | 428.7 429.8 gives -0.13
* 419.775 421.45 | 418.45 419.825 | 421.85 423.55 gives -0.01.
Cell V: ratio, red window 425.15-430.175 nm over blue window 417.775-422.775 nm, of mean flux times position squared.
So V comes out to 1.08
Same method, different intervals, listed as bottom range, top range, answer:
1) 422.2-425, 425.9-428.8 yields 1.02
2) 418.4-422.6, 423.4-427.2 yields 1.11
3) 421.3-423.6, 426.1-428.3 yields 1.07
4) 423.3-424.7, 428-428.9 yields 0.95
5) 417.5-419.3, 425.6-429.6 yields 1.15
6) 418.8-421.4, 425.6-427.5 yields 1.10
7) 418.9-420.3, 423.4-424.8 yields 1.19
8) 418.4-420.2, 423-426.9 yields 1.19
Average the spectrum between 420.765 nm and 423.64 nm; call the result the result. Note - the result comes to 1.33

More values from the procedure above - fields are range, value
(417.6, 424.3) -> 1.3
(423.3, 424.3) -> 1.44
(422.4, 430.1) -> 1.33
